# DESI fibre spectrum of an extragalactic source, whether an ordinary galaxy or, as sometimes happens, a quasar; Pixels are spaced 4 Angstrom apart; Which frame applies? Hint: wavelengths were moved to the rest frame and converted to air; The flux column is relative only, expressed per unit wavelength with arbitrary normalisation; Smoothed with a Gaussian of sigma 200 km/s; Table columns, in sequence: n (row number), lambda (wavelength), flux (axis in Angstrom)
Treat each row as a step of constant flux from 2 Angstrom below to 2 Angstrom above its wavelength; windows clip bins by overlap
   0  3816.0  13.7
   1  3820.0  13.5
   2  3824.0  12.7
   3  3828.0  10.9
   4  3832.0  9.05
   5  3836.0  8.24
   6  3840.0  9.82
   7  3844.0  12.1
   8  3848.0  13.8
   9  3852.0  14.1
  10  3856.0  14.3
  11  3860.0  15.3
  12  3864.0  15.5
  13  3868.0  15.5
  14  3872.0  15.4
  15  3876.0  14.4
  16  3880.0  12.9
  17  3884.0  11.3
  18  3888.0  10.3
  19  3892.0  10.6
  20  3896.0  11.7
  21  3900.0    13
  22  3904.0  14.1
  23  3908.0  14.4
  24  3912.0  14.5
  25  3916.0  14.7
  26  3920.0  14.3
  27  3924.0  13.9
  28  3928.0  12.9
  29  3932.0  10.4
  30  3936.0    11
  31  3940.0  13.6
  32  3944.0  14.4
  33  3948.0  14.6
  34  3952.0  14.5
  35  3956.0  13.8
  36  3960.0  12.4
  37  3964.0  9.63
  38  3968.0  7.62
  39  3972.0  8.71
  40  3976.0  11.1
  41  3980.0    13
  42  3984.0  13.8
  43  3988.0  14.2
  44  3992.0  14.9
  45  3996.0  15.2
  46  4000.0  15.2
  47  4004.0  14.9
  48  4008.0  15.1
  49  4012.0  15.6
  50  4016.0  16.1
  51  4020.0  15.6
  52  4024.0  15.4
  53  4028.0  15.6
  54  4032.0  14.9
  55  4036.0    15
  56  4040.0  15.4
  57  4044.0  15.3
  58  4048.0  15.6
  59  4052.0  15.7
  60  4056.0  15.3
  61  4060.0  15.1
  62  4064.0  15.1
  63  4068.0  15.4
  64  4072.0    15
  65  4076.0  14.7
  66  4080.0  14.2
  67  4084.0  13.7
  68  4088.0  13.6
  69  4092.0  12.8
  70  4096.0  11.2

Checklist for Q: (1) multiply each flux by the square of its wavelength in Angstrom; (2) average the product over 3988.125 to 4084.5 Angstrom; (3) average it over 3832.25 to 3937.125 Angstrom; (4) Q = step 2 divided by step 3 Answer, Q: 1.3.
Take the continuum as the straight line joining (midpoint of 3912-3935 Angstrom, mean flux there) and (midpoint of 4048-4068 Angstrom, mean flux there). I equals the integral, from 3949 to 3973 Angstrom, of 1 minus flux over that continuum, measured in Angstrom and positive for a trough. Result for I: 4.26 Angstrom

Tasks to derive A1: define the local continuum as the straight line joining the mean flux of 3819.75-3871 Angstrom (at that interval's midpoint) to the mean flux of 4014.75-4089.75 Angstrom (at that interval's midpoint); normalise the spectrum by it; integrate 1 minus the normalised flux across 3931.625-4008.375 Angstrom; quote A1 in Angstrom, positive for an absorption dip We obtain 6.7 Angstrom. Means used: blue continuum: 12.7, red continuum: 15.1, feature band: 12.9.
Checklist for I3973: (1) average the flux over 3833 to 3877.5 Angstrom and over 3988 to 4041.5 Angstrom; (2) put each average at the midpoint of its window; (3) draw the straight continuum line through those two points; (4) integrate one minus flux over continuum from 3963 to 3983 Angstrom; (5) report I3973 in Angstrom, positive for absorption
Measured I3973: 6.17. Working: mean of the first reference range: 13.4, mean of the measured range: 10.2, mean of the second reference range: 15.3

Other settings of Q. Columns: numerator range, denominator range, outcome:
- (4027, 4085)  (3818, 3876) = 1.30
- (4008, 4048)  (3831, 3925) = 1.27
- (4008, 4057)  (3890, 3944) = 1.25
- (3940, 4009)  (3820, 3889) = 1.09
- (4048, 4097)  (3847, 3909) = 1.18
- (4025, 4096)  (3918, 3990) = 1.25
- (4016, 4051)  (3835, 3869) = 1.27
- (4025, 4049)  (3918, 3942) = 1.27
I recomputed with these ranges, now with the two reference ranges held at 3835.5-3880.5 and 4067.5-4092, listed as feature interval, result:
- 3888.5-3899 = 1.9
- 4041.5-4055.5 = -1.3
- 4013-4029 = -1.8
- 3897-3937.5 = 1.4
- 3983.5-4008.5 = -1.4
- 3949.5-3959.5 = 0.0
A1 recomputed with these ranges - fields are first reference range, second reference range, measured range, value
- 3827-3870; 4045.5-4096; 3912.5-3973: 4.0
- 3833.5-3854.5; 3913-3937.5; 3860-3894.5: -3.4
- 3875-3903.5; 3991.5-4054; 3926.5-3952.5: 0.7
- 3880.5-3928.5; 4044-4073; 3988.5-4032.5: -2.1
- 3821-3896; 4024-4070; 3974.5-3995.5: 1.2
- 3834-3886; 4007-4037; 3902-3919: -0.6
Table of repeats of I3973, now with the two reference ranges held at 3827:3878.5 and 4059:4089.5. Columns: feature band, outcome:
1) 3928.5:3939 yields 1.77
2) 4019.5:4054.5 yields -2.56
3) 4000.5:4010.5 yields -0.68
